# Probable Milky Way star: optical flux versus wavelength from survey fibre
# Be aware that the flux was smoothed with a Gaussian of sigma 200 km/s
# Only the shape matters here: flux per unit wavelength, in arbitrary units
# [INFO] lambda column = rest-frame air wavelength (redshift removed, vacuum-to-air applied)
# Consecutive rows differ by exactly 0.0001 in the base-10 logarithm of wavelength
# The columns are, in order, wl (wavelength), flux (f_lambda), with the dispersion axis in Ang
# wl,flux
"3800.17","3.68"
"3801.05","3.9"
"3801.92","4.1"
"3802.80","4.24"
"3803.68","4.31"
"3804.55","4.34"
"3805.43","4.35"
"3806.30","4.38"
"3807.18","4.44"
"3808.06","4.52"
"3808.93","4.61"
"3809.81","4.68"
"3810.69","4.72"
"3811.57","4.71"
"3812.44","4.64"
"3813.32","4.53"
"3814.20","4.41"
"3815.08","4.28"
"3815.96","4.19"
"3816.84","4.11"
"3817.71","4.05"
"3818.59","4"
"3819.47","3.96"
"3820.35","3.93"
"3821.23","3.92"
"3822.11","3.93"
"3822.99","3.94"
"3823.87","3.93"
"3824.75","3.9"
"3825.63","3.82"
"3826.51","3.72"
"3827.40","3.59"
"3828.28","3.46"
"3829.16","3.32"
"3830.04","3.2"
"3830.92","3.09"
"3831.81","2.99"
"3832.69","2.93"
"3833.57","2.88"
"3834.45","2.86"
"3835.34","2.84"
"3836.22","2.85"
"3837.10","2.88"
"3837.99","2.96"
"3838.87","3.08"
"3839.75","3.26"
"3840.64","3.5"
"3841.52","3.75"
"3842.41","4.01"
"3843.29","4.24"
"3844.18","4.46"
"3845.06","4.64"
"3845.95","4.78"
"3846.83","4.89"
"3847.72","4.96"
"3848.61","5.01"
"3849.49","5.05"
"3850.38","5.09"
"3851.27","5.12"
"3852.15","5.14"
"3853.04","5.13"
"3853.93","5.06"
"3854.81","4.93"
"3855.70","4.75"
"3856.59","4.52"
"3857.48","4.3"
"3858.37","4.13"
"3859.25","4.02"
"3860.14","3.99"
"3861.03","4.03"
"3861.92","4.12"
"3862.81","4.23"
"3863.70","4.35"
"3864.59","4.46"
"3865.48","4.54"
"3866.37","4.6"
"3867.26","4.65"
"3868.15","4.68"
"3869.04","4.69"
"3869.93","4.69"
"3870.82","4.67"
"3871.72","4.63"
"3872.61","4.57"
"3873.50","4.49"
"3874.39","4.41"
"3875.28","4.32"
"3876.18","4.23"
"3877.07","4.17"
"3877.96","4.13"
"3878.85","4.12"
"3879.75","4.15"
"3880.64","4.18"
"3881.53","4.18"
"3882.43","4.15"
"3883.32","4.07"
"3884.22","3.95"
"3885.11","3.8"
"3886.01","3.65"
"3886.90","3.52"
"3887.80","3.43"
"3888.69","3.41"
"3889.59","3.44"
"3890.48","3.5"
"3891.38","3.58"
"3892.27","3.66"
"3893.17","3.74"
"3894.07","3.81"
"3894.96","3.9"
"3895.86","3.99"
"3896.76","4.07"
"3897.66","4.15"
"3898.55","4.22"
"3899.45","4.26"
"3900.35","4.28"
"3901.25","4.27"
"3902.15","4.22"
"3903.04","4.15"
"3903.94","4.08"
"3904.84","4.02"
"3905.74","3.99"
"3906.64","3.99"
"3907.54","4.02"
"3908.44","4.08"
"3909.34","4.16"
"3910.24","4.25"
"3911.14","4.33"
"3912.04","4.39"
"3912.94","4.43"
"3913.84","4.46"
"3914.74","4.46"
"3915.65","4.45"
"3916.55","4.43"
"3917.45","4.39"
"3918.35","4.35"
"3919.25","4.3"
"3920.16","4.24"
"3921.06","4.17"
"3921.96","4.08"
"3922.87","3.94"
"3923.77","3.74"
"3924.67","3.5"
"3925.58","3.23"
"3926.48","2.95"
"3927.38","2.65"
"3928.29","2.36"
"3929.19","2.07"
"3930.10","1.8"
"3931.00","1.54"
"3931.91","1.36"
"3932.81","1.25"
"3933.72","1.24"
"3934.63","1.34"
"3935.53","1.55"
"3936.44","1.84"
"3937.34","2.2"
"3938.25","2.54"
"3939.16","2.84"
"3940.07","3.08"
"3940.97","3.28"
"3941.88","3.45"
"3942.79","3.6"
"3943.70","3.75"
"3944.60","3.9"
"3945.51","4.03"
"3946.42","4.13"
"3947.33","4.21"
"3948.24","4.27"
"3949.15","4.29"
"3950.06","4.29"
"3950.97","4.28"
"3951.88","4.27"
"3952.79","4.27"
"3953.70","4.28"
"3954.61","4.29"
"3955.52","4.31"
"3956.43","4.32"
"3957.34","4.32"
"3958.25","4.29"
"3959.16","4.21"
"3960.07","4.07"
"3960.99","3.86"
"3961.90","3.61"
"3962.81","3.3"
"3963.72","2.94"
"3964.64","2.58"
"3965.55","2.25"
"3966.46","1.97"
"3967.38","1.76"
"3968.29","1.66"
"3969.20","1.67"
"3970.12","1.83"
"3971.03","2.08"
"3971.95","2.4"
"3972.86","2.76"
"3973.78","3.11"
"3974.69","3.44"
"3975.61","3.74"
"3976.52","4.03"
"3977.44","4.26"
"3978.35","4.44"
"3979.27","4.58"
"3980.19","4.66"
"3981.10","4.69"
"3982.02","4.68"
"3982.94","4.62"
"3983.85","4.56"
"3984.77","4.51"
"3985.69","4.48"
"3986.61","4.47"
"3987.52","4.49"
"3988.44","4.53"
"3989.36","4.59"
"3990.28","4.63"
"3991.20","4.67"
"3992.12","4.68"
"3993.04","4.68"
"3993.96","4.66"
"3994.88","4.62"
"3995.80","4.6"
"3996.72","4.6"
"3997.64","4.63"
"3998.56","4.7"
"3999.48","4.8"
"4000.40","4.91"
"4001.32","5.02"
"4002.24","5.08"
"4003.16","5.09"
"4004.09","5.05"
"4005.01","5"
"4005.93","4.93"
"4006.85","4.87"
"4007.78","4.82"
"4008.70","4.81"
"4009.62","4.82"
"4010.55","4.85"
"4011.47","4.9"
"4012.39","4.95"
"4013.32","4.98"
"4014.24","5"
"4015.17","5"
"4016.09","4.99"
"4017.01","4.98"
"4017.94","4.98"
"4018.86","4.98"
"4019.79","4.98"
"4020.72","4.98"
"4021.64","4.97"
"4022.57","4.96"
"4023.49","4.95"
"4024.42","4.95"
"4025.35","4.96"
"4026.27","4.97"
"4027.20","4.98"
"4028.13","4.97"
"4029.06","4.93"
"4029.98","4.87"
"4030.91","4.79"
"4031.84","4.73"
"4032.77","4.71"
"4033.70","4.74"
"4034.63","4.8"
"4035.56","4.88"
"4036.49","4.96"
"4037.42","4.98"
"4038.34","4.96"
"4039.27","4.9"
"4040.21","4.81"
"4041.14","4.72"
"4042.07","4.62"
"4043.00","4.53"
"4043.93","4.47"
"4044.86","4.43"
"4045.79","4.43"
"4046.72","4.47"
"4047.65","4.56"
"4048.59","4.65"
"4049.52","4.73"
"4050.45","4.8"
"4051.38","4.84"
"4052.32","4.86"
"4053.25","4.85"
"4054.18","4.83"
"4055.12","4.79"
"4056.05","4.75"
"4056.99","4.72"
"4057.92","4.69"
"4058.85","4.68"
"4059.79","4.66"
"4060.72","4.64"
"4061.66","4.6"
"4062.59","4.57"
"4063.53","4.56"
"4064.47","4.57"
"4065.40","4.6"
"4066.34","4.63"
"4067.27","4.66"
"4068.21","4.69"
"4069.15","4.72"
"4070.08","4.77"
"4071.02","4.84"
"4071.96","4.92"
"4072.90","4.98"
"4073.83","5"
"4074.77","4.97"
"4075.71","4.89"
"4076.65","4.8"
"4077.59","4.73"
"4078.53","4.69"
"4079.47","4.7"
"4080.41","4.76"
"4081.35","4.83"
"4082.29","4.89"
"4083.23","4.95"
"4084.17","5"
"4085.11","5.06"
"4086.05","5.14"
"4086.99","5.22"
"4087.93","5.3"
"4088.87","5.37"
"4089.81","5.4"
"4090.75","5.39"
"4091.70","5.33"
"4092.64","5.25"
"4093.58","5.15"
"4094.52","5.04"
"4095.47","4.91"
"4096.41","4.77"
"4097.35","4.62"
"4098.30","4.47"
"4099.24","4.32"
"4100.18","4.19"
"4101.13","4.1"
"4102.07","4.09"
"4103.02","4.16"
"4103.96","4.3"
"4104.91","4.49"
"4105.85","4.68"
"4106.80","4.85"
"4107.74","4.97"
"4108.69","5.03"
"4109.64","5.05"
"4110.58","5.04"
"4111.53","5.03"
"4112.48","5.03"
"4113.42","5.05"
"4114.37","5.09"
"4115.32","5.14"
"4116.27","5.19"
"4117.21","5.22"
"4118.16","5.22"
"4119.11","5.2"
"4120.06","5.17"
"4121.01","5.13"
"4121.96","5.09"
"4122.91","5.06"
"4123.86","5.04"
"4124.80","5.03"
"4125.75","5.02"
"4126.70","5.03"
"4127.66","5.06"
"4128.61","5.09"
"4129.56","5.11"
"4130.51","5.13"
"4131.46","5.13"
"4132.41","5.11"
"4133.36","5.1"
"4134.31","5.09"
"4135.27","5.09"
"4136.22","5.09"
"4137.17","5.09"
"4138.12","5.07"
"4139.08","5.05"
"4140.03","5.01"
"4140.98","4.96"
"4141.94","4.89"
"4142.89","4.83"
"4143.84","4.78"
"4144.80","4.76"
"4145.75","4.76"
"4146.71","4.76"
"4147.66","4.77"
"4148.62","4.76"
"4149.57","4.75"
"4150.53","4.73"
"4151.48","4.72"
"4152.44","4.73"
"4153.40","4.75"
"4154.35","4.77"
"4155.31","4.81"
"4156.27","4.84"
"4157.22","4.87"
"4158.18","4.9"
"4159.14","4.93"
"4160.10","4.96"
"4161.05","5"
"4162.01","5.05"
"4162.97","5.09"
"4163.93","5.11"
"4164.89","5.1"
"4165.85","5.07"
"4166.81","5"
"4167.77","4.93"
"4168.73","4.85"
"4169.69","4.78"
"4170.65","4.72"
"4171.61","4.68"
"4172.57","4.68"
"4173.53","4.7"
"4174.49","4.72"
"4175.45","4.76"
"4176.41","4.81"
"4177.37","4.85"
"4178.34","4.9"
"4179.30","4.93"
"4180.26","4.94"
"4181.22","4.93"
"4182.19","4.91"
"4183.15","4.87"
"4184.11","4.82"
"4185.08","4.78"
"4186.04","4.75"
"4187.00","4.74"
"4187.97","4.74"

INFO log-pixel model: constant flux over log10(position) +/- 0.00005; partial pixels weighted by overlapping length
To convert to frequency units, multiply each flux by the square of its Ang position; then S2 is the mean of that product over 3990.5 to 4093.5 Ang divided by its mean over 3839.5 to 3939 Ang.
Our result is 1.3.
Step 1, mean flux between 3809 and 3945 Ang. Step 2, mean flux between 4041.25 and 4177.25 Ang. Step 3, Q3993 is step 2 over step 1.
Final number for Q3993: 1.3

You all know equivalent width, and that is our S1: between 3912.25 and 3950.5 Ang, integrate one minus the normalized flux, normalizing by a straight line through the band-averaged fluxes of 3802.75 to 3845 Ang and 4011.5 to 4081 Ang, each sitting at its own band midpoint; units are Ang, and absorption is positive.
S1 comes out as 9.0 Ang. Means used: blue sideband 3.85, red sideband 4.8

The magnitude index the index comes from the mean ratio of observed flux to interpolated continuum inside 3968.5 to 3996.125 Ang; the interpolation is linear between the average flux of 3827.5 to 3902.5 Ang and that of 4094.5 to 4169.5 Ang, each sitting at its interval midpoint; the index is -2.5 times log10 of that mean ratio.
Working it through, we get 0.11 mag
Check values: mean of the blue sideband 4.07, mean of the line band 4.02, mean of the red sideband 4.9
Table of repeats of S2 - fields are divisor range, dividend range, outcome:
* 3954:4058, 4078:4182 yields 1.18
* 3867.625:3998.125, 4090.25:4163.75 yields 1.43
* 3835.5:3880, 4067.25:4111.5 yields 1.25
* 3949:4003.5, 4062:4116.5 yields 1.28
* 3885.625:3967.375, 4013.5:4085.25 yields 1.42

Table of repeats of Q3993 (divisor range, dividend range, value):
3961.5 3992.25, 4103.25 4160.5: 1.38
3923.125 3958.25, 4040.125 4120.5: 1.51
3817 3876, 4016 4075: 1.17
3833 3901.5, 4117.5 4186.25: 1.19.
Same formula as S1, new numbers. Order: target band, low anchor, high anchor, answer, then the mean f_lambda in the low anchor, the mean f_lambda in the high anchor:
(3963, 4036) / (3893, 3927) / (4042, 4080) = 1.6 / 4.09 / 4.71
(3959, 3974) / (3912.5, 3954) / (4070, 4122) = 4.1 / 3.37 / 4.91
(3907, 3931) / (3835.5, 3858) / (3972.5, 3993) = 3.0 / 4.32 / 4.32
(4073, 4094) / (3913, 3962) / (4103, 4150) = -1.8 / 3.49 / 4.98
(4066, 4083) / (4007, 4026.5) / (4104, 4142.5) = 0.6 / 4.94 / 5.04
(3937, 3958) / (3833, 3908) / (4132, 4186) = 2.4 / 4.14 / 4.89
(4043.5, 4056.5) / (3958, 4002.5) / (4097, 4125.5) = -0.8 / 3.9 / 4.84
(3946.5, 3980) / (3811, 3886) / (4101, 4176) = 6.9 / 4.13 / 4.92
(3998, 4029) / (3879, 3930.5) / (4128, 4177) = -4.4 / 3.88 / 4.91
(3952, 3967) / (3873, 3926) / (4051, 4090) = 2.2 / 4.05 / 4.83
